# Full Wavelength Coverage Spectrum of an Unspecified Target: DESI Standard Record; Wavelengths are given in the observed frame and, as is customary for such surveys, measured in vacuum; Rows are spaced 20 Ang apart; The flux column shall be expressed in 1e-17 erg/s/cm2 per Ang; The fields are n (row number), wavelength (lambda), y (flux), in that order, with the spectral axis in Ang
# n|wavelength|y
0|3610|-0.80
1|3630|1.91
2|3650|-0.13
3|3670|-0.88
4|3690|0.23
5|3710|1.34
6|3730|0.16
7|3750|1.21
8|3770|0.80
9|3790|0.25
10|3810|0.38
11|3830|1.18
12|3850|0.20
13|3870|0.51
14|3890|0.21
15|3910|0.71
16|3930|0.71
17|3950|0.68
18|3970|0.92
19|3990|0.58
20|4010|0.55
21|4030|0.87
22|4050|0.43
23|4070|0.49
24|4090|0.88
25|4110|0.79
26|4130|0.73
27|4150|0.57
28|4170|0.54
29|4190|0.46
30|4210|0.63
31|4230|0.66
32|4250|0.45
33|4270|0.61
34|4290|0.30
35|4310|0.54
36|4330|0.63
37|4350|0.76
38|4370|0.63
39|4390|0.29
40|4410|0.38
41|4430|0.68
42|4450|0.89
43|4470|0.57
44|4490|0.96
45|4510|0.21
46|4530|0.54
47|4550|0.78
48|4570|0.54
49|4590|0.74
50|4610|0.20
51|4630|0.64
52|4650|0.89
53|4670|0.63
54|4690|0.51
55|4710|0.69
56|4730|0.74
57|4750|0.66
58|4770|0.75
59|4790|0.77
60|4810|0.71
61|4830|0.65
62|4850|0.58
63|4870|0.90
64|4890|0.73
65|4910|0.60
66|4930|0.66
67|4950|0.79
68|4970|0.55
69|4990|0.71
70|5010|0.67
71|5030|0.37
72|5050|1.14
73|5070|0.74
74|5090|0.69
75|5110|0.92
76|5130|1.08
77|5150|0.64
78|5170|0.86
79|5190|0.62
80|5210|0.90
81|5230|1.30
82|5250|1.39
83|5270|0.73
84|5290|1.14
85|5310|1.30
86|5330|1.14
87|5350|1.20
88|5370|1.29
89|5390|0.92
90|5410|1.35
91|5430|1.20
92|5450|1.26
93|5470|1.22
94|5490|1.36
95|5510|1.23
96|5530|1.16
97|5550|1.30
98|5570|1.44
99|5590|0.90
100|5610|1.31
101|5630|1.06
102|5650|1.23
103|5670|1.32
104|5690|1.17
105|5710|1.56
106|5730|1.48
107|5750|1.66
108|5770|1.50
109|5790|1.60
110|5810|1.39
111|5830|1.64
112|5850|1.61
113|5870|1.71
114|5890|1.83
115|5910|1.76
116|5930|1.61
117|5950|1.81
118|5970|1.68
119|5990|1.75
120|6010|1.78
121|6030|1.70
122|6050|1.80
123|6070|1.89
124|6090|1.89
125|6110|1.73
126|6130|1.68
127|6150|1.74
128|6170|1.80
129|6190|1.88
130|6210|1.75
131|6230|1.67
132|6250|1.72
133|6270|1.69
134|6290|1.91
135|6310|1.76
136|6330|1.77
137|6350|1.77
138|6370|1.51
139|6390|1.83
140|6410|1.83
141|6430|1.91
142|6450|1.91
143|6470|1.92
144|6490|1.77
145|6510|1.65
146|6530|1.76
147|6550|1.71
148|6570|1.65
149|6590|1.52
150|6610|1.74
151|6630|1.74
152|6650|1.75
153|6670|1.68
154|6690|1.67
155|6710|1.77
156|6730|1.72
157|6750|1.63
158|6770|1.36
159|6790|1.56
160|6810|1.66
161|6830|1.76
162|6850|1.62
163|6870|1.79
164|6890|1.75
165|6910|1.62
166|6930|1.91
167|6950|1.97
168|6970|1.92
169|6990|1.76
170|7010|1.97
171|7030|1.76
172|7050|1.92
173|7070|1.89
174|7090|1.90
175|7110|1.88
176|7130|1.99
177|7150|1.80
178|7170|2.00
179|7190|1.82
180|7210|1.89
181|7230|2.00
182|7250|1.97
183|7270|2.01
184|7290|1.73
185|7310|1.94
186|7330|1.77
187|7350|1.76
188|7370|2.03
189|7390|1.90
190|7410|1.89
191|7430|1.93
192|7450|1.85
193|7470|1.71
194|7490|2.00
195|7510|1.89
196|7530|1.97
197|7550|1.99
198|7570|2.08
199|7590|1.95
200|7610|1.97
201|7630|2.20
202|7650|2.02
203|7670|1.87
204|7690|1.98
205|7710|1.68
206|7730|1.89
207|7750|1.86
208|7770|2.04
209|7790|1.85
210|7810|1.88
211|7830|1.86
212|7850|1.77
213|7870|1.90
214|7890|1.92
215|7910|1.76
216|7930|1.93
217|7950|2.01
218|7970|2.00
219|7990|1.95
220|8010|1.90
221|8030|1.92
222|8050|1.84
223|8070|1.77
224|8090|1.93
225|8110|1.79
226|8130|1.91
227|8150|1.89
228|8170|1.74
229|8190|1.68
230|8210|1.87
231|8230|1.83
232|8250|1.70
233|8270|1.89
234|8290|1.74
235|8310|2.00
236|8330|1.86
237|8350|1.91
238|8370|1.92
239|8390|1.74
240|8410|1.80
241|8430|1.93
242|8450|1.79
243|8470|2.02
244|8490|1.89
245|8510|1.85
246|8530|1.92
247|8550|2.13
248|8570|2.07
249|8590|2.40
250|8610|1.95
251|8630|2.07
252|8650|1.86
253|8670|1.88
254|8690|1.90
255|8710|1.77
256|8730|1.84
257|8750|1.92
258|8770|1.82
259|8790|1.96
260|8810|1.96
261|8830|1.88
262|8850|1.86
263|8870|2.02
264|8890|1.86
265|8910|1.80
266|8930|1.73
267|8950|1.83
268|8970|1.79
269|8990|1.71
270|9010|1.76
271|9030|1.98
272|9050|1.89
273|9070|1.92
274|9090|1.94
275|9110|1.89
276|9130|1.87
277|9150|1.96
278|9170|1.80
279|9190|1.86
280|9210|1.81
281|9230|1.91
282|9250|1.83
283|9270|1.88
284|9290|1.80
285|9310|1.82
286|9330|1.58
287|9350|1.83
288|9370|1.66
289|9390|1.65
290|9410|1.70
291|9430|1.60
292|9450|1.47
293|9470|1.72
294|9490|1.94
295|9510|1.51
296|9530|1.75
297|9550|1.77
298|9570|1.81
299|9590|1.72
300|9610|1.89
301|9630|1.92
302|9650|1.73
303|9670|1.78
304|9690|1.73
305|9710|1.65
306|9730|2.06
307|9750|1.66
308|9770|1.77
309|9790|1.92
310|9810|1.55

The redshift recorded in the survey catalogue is 0.309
